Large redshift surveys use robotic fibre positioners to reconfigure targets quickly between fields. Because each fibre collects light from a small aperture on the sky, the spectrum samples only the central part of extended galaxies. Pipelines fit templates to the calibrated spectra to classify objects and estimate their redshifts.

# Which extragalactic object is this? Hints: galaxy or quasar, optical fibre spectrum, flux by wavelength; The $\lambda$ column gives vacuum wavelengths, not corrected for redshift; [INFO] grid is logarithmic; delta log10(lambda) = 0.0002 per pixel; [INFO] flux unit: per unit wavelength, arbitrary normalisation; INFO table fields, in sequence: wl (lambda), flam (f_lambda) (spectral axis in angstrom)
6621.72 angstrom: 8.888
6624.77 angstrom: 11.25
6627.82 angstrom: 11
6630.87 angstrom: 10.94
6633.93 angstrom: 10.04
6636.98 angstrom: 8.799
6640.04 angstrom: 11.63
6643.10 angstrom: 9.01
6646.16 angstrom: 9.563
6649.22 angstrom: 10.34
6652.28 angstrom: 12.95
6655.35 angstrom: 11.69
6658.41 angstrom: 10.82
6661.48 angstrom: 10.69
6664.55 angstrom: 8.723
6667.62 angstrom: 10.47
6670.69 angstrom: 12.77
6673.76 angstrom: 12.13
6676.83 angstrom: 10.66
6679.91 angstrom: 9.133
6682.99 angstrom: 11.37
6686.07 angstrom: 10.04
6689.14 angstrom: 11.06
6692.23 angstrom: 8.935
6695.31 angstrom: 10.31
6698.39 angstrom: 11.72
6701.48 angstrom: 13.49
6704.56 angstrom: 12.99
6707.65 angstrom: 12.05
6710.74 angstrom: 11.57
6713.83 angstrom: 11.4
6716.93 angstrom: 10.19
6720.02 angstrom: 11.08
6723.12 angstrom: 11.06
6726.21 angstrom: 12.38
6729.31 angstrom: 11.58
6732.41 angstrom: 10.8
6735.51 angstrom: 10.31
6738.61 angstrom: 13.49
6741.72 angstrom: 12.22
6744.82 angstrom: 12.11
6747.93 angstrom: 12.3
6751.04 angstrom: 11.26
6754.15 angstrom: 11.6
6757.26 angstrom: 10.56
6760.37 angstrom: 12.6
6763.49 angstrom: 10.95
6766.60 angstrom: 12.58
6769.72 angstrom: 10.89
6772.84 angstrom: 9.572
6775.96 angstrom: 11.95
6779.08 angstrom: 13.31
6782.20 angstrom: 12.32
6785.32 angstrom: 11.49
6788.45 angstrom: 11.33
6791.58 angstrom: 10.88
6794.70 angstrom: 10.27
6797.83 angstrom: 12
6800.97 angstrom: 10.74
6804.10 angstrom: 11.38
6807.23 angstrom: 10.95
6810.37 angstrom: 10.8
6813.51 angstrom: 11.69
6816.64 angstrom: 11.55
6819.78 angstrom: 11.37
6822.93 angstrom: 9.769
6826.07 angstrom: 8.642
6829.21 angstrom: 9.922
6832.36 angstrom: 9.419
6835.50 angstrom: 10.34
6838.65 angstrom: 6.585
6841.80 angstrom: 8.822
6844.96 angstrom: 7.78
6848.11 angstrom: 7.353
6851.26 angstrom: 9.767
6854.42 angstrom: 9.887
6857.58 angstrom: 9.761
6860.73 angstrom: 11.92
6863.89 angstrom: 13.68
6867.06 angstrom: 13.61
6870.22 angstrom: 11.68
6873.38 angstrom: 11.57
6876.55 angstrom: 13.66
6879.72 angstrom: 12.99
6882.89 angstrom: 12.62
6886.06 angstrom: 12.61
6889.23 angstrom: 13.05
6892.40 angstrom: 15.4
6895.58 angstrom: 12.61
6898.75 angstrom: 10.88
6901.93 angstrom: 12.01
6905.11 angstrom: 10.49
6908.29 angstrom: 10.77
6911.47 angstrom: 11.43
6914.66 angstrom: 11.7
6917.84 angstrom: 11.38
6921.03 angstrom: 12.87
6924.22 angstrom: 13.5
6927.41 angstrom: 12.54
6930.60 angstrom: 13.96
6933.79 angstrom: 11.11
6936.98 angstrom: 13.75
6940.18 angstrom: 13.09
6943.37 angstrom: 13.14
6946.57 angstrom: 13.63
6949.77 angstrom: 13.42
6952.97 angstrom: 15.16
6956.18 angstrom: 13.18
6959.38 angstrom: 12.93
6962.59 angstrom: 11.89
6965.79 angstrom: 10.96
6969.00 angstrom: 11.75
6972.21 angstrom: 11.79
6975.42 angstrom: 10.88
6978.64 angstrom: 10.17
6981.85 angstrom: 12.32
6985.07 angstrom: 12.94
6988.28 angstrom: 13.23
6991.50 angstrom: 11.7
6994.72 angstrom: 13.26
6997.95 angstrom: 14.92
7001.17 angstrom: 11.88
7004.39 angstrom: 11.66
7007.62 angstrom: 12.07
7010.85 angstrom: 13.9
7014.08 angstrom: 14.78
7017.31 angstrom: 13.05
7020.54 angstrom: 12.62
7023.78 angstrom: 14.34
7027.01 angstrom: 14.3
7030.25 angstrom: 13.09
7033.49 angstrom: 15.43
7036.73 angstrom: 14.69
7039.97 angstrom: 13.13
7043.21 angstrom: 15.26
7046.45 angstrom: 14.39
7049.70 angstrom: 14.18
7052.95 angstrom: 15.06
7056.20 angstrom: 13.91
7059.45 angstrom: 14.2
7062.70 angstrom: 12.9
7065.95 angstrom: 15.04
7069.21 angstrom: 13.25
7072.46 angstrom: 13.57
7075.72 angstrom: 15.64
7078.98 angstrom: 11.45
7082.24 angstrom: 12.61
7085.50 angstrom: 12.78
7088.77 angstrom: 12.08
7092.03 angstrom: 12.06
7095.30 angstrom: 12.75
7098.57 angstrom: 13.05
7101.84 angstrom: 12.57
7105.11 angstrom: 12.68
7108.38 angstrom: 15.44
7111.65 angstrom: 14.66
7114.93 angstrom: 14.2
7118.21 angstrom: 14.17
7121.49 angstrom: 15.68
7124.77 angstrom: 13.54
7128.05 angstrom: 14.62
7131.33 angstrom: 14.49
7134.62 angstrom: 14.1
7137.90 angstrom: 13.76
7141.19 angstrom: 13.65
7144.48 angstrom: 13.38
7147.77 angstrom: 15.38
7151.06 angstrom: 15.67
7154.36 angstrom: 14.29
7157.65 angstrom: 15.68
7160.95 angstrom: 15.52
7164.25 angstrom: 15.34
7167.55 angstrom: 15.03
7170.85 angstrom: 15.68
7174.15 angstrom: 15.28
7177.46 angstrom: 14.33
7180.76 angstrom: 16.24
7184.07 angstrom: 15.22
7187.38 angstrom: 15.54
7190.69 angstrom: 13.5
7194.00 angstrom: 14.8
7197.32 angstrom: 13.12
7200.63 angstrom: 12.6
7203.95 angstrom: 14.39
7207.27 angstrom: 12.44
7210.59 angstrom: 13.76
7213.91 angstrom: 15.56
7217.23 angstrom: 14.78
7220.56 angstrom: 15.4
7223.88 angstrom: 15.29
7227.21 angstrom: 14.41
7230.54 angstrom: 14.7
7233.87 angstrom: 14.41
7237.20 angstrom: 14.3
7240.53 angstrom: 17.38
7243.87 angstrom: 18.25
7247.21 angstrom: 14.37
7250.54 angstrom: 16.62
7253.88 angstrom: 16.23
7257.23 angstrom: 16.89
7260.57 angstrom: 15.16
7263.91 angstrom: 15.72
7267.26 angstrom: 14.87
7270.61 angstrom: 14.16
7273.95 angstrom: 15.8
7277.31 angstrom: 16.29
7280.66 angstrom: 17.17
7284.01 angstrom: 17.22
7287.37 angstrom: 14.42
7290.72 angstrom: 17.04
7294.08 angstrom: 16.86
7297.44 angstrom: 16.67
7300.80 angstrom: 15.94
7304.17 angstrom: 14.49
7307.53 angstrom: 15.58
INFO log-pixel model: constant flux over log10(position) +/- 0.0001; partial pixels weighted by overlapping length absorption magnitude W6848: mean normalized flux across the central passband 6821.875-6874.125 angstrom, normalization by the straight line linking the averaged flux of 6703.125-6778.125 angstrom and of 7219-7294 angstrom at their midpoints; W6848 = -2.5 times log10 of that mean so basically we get 0.24 mag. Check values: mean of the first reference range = 11.6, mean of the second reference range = 15.8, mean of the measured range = 10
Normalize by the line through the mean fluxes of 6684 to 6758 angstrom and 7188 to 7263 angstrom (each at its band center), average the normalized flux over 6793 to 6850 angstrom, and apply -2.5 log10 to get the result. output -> 0.21 mag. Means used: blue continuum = 11.4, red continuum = 14.9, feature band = 9.97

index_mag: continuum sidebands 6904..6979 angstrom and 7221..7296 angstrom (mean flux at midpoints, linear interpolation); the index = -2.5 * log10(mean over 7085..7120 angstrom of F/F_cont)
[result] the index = 0.061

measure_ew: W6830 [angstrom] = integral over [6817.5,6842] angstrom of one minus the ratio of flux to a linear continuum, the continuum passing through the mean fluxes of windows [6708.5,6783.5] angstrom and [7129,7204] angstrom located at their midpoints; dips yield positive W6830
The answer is 5.5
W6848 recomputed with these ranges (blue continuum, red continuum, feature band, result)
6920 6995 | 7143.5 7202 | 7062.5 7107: 0.071 mag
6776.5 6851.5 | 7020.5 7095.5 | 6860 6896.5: -0.154 mag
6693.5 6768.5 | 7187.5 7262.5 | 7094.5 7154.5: 0.012 mag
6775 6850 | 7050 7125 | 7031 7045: -0.117 mag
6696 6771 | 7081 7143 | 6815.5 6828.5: 0.183 mag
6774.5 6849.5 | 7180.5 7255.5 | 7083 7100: 0.081 mag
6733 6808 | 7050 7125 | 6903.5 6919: 0.122 mag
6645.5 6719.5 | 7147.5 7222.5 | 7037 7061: -0.044 mag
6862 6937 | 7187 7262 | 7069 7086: 0.046 mag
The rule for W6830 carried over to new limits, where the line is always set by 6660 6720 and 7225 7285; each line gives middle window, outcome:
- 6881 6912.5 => 1.4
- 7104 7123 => 0.1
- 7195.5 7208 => 1.7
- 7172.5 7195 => 0.2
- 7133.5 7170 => 0.4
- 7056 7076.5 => 0.2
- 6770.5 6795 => 0.8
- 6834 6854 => 6.2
